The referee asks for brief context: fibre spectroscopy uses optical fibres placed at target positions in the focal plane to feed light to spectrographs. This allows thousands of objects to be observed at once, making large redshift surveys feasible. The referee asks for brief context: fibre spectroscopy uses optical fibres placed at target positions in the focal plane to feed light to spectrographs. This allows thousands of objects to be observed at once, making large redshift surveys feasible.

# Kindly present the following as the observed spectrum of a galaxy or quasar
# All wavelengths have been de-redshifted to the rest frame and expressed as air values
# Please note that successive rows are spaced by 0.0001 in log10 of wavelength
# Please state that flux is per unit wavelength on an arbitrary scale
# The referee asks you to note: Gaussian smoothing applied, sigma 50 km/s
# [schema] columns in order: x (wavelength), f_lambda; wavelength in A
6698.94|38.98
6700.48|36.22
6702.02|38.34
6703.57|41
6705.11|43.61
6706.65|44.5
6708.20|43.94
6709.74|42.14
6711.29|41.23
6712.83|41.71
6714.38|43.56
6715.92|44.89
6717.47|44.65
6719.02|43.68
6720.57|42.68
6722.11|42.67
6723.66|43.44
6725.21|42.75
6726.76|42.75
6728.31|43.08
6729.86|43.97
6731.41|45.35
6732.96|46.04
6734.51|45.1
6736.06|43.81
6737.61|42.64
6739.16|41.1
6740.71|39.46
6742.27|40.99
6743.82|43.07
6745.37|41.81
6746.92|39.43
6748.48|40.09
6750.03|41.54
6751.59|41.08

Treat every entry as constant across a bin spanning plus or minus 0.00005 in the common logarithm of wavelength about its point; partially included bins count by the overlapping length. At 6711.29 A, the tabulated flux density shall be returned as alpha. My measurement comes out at 41.23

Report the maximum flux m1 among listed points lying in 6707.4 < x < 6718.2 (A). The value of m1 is 44.89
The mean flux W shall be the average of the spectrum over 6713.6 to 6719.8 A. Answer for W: 44.1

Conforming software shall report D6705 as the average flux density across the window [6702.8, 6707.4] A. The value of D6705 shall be 43.1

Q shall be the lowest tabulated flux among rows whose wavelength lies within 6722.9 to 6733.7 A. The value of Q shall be 42.75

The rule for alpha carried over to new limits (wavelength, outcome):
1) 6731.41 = 45.35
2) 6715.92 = 44.89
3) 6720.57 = 42.68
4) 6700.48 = 36.22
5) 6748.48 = 40.09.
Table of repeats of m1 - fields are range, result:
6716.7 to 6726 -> 44.65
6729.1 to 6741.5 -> 46.04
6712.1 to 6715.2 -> 43.56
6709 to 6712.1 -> 42.14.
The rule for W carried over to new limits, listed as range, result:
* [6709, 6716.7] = 42.7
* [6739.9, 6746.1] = 41.3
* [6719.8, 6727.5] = 42.9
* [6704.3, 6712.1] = 43.1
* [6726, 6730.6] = 43.2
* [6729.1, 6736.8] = 44.9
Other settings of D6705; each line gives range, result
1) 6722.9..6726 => 43.1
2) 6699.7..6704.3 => 38.5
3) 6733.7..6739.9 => 43.2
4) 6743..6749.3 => 41.1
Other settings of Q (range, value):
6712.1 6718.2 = 41.71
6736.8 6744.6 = 39.46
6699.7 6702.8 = 36.22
